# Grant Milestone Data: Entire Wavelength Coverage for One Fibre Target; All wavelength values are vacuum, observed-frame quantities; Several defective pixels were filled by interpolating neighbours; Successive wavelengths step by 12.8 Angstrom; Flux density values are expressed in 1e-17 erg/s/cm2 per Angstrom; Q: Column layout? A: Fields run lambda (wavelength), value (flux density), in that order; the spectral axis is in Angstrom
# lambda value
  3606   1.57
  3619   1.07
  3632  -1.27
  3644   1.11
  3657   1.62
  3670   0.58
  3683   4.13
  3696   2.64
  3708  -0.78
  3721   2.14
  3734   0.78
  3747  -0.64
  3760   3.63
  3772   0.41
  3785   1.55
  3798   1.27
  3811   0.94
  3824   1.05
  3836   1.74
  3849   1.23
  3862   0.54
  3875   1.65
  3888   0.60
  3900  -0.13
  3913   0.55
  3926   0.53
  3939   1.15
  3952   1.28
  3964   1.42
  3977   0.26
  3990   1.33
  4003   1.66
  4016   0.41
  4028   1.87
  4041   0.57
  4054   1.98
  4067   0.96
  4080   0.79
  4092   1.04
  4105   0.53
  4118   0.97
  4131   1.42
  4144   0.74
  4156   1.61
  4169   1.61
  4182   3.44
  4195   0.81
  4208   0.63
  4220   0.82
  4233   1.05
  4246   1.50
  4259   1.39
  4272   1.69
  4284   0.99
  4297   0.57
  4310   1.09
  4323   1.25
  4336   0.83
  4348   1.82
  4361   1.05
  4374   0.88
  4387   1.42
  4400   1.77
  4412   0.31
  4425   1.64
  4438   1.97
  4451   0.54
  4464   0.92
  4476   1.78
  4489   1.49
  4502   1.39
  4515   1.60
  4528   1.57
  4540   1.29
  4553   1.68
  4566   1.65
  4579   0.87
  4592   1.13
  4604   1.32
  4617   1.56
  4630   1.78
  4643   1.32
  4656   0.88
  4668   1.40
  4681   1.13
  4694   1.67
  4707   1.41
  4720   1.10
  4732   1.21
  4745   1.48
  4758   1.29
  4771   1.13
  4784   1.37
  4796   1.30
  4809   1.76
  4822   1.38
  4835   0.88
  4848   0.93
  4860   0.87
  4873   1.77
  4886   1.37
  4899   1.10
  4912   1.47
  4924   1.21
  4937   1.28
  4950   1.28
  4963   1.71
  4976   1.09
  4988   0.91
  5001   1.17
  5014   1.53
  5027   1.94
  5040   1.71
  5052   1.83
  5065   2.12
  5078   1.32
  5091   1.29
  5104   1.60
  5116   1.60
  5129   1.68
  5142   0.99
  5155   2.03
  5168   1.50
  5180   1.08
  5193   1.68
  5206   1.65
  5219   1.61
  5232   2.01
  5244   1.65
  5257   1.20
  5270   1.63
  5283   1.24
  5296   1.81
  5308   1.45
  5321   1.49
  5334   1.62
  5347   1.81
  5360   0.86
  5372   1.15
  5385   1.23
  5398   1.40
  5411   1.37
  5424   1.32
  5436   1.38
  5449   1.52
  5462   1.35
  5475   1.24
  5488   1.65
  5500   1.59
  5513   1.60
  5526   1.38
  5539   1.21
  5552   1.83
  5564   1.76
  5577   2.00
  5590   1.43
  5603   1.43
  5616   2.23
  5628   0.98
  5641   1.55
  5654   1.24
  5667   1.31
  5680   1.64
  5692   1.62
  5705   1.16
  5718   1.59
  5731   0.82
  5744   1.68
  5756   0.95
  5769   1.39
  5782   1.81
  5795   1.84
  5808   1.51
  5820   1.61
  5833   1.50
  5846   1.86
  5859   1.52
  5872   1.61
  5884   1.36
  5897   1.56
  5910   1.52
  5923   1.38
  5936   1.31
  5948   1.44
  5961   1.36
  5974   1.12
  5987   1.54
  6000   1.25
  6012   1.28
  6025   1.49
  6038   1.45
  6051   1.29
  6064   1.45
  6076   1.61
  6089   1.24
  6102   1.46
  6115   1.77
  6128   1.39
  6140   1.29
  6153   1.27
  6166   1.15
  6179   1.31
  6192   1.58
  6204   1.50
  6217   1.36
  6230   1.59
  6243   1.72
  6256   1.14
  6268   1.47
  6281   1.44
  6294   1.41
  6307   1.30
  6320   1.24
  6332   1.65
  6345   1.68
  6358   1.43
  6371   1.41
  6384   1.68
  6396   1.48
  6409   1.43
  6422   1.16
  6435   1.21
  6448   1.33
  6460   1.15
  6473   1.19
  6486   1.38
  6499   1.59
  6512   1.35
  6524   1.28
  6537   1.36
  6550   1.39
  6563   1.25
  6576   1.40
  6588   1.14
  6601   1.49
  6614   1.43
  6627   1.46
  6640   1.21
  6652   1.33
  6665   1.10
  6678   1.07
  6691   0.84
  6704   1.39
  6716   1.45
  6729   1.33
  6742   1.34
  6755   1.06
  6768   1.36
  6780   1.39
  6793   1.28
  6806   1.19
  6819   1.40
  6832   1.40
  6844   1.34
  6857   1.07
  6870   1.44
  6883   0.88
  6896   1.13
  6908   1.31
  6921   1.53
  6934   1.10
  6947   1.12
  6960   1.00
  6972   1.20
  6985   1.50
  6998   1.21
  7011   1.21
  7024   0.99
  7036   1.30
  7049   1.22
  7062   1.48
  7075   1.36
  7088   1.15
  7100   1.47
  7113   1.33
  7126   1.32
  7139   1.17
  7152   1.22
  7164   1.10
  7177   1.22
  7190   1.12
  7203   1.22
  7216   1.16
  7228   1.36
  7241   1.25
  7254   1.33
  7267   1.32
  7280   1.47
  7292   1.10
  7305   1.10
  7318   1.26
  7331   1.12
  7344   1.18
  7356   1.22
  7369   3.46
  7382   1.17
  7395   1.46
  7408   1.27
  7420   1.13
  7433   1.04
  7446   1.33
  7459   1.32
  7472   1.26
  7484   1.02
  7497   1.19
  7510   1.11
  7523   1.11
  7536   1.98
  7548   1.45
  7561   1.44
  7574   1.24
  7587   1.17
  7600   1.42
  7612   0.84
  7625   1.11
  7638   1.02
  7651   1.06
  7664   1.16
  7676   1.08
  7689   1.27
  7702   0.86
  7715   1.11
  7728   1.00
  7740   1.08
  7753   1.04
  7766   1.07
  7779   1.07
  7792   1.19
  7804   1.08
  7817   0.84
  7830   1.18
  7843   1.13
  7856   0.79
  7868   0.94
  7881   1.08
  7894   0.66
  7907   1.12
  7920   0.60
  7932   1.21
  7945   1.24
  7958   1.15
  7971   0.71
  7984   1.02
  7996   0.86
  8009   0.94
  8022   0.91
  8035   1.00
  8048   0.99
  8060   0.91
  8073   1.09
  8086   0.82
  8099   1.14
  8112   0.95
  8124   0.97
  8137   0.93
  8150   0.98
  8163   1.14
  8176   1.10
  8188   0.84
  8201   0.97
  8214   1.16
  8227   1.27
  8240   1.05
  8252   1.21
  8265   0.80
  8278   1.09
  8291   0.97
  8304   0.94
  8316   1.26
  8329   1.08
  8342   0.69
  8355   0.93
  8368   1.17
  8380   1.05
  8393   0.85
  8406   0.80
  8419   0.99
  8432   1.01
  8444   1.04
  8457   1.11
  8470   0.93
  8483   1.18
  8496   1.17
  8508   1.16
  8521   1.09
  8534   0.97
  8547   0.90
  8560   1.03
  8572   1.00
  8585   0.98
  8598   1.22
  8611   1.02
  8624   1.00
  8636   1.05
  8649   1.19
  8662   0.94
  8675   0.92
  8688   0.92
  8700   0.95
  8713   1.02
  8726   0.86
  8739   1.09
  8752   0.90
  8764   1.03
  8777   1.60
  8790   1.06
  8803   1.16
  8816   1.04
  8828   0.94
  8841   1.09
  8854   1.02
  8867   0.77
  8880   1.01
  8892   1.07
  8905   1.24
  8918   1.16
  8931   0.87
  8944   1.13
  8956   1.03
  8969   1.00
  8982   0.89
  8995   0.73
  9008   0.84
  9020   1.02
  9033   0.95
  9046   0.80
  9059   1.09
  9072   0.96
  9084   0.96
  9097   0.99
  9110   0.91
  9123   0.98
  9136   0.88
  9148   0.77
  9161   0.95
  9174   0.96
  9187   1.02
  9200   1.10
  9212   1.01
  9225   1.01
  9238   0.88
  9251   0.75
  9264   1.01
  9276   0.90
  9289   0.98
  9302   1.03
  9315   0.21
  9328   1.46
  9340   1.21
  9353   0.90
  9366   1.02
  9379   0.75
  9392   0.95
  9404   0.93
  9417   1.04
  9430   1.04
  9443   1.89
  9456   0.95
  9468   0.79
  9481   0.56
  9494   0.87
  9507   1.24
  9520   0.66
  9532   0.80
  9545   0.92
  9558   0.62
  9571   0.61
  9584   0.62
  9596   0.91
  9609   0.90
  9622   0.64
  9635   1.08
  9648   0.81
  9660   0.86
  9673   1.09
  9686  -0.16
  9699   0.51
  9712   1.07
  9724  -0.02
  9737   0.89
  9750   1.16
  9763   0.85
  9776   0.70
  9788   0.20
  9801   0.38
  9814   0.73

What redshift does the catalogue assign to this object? 0.122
